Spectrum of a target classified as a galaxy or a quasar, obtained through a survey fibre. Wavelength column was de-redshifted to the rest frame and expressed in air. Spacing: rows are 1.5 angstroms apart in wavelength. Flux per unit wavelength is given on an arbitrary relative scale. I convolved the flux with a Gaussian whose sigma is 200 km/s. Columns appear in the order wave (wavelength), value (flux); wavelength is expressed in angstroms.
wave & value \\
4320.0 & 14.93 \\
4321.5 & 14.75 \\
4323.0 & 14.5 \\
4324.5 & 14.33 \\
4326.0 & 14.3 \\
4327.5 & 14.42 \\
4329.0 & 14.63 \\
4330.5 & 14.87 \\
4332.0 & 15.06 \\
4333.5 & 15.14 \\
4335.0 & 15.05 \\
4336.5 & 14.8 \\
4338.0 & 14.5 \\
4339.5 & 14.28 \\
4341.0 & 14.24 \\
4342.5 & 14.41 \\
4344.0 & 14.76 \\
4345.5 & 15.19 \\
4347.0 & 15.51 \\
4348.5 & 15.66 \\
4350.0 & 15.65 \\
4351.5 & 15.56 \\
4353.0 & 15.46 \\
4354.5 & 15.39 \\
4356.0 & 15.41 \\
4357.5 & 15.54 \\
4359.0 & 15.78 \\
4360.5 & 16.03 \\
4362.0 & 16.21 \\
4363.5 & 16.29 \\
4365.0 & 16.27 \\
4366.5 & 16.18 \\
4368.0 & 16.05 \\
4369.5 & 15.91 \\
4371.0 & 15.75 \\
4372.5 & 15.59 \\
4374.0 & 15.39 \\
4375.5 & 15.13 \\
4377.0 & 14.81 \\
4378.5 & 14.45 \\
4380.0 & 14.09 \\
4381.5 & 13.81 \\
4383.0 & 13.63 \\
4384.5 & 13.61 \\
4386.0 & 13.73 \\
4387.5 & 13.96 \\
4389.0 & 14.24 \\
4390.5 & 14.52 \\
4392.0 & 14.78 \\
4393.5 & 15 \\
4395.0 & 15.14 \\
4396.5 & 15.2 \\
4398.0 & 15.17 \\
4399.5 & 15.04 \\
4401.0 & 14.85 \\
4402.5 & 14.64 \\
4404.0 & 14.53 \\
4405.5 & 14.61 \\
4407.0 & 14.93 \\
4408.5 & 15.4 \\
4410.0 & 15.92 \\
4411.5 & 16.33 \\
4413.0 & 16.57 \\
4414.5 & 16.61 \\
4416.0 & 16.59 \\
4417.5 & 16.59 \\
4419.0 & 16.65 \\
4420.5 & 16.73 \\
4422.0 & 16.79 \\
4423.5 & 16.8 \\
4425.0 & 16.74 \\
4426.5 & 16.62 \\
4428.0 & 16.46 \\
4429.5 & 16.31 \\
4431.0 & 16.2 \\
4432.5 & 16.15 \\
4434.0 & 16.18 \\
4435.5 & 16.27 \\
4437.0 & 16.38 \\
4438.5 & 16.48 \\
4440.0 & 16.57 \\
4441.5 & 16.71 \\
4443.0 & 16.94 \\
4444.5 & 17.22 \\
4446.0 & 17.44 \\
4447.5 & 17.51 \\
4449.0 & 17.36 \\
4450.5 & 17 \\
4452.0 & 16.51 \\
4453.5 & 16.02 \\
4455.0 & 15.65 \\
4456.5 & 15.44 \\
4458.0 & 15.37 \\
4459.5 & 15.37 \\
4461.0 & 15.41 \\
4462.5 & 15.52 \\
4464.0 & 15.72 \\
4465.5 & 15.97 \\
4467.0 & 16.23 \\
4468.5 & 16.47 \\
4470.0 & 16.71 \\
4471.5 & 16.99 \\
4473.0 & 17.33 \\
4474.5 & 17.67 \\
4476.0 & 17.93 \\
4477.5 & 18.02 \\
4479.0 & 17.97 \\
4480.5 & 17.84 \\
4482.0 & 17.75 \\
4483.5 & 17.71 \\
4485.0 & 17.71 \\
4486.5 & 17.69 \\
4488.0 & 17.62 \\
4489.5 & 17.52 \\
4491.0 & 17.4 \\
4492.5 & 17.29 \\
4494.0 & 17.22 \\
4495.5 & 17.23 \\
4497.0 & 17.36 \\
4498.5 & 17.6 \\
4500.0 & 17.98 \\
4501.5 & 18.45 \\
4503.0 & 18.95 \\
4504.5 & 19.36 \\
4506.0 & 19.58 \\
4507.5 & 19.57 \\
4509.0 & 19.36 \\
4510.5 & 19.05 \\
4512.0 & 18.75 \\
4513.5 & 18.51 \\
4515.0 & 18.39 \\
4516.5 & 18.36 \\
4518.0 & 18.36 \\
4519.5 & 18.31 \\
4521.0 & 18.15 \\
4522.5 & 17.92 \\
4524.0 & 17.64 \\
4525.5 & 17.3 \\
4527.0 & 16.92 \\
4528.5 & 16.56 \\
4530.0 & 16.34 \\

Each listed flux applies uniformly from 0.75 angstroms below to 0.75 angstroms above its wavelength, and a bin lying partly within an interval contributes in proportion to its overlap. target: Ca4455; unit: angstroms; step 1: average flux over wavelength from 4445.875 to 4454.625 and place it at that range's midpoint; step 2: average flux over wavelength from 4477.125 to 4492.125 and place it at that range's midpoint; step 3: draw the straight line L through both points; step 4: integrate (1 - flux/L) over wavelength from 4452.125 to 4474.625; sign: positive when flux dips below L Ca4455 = 1.4 angstroms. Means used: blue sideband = 16.9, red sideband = 17.7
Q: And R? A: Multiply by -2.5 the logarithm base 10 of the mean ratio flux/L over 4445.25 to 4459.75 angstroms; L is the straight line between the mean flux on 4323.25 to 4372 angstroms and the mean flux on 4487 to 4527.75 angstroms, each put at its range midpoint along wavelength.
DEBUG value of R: 0.05 mag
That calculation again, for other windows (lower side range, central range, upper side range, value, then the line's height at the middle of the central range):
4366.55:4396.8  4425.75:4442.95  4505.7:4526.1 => -0.012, 16.2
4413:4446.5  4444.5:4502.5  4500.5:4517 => 0.055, 17.9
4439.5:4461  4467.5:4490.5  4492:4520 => -0.002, 17.5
